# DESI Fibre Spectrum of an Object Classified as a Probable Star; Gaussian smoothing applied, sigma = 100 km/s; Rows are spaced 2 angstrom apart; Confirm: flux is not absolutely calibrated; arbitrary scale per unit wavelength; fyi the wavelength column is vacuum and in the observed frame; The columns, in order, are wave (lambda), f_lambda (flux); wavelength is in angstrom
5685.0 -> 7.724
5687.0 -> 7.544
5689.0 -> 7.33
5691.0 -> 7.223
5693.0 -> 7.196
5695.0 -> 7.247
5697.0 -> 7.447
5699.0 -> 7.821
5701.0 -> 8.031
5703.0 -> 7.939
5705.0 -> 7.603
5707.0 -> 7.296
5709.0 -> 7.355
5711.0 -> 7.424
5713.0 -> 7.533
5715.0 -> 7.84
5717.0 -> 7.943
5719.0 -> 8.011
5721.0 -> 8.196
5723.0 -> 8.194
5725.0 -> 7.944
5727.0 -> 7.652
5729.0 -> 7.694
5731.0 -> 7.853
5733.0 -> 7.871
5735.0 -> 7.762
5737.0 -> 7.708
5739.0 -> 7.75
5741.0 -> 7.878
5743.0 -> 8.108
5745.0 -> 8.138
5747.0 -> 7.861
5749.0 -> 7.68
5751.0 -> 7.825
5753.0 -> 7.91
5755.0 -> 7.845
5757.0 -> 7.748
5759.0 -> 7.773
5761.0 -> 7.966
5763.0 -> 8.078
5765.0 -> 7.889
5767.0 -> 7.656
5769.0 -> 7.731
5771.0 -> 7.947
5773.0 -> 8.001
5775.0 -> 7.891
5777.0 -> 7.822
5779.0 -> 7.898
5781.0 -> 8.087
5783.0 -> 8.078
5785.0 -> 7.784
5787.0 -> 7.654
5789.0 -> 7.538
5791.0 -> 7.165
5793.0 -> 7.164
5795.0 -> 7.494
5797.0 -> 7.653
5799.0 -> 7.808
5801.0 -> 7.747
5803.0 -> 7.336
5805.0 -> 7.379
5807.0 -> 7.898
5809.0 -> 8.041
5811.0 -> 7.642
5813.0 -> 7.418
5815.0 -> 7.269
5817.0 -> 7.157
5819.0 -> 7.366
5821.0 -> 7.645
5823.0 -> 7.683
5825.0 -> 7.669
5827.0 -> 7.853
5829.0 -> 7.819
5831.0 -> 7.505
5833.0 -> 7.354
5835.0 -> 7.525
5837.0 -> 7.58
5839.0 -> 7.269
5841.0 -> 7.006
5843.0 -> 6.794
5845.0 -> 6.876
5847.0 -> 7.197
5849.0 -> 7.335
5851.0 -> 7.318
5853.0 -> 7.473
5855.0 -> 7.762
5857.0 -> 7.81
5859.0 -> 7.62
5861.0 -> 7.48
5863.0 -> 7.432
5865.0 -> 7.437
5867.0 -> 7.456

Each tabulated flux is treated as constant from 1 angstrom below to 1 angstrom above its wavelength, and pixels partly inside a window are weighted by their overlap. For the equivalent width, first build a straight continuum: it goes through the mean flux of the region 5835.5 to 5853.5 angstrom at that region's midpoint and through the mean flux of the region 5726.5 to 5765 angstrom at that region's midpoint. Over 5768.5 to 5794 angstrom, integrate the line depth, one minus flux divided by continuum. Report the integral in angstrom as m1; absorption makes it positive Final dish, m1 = -0.4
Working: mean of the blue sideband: 7.85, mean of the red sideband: 7.21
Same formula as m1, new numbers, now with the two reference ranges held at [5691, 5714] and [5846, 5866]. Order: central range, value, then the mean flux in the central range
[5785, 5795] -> 0.1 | 7.43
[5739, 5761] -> -1.1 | 7.87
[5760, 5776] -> -0.8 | 7.89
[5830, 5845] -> 0.5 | 7.26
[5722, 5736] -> -0.6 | 7.85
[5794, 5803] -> -0.2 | 7.64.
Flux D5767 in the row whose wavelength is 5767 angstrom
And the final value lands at 7.656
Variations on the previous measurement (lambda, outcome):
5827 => 7.853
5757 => 7.748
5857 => 7.81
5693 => 7.196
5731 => 7.853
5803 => 7.336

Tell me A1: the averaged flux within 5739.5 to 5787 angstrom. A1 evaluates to 7.89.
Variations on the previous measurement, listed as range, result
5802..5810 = 7.66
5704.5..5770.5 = 7.81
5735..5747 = 7.9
